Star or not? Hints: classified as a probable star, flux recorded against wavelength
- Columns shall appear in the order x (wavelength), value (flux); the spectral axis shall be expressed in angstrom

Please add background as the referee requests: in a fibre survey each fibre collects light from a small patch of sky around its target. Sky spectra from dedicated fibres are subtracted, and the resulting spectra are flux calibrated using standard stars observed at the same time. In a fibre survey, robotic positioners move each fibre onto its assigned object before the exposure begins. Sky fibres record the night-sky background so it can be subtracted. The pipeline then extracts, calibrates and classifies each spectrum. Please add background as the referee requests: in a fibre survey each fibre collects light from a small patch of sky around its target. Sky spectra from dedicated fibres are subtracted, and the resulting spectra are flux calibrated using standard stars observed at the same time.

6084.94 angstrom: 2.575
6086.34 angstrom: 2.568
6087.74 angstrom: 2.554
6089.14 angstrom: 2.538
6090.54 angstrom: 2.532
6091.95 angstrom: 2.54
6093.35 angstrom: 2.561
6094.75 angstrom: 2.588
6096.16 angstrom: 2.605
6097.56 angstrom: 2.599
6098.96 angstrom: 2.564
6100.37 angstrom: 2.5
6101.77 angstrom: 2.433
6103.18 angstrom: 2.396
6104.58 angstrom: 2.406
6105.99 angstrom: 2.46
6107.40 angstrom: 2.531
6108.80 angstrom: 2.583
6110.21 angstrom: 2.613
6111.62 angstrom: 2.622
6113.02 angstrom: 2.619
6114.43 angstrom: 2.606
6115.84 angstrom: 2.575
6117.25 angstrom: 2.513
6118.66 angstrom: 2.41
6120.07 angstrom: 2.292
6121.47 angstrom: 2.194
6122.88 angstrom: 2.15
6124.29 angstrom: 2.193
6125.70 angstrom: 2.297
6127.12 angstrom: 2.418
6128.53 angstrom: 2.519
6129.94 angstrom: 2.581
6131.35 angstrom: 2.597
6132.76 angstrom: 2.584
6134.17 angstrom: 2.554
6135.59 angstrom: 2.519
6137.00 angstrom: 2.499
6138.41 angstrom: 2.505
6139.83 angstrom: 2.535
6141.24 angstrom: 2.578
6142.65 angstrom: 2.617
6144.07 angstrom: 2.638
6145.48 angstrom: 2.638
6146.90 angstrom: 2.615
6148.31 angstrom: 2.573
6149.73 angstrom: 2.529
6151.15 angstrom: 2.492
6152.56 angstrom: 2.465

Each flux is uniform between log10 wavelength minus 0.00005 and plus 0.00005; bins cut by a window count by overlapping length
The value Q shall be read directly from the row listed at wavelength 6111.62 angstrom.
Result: 2.622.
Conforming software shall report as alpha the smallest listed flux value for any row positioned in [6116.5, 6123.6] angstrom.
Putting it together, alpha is 2.15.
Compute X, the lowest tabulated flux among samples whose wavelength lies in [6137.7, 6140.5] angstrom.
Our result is 2.505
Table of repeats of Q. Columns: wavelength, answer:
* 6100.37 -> 2.5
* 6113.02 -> 2.619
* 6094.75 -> 2.588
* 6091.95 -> 2.54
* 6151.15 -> 2.492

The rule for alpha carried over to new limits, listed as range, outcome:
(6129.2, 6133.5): 2.581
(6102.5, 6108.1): 2.396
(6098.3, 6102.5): 2.433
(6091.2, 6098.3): 2.54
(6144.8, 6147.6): 2.615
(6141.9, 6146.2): 2.617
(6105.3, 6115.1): 2.46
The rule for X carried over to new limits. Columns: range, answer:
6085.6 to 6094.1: 2.532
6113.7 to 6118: 2.513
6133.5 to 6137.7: 2.499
